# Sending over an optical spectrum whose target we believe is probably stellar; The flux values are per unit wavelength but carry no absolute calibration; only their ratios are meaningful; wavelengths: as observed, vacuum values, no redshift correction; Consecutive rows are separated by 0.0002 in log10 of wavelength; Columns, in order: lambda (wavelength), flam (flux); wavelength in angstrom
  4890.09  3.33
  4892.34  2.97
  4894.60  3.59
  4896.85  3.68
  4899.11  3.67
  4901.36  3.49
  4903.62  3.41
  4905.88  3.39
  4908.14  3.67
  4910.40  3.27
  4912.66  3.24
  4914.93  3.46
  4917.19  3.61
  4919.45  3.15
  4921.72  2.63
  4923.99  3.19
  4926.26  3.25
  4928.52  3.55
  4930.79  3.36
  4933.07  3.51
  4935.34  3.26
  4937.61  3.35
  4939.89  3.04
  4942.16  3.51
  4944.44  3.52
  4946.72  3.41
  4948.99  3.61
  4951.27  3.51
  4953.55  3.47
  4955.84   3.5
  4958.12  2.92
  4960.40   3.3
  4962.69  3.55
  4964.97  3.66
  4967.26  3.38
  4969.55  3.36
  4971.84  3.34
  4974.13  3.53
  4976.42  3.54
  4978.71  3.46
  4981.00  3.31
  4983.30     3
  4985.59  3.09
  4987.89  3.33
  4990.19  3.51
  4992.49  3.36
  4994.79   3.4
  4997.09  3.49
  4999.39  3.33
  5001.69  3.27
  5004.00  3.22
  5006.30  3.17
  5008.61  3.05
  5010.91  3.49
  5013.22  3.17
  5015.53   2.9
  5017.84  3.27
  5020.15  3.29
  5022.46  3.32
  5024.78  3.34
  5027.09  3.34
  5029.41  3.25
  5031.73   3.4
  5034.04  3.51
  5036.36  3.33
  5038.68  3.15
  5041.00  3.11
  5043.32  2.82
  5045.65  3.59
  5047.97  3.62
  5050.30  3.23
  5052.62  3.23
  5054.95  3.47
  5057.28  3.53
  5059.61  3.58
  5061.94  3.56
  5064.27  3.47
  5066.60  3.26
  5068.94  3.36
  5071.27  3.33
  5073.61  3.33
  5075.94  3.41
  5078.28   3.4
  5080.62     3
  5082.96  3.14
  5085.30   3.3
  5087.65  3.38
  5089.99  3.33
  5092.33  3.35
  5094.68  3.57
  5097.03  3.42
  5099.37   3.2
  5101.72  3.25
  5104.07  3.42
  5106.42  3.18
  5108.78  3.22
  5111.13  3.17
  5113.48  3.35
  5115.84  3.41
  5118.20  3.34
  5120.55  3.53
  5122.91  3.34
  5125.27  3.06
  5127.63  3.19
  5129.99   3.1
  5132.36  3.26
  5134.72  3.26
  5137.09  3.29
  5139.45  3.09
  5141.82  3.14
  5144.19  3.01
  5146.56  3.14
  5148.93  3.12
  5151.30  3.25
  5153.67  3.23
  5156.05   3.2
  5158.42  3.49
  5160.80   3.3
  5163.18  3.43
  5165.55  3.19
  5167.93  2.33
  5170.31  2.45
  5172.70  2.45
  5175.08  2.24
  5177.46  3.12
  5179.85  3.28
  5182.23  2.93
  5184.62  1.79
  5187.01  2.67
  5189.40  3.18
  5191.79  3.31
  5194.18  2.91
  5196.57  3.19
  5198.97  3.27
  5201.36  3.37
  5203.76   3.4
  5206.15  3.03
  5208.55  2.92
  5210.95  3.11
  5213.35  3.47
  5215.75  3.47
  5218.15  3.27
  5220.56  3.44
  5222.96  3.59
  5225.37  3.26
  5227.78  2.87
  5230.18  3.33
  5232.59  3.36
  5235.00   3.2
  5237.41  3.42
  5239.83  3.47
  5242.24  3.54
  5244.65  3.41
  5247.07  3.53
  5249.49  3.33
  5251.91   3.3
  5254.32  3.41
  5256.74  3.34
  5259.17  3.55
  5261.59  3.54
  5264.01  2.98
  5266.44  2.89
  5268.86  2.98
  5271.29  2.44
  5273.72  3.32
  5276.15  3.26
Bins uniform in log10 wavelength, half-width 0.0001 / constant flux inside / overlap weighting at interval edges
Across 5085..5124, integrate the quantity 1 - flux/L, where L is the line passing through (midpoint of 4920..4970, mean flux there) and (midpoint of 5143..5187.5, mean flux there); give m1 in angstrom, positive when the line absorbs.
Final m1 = -3.7 angstrom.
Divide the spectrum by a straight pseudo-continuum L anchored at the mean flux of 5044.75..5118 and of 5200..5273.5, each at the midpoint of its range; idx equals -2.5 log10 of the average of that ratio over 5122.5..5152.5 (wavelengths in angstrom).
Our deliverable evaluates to 0.05 mag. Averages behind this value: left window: 3.36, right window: 3.27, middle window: 3.17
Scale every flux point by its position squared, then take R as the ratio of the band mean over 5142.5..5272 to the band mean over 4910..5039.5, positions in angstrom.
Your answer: 1.0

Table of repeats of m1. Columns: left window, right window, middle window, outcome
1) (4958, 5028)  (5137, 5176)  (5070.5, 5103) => -1.7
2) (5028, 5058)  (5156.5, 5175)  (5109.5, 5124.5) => -1.3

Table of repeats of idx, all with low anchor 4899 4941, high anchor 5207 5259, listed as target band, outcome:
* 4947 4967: -0.03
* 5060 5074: -0.02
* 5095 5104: 0.00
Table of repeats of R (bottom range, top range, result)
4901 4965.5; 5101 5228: 1.02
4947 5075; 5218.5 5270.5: 1.08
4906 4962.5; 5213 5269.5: 1.12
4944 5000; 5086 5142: 1.02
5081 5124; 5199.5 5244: 1.04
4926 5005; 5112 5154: 1.02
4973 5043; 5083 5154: 1.03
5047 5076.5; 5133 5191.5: 0.91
